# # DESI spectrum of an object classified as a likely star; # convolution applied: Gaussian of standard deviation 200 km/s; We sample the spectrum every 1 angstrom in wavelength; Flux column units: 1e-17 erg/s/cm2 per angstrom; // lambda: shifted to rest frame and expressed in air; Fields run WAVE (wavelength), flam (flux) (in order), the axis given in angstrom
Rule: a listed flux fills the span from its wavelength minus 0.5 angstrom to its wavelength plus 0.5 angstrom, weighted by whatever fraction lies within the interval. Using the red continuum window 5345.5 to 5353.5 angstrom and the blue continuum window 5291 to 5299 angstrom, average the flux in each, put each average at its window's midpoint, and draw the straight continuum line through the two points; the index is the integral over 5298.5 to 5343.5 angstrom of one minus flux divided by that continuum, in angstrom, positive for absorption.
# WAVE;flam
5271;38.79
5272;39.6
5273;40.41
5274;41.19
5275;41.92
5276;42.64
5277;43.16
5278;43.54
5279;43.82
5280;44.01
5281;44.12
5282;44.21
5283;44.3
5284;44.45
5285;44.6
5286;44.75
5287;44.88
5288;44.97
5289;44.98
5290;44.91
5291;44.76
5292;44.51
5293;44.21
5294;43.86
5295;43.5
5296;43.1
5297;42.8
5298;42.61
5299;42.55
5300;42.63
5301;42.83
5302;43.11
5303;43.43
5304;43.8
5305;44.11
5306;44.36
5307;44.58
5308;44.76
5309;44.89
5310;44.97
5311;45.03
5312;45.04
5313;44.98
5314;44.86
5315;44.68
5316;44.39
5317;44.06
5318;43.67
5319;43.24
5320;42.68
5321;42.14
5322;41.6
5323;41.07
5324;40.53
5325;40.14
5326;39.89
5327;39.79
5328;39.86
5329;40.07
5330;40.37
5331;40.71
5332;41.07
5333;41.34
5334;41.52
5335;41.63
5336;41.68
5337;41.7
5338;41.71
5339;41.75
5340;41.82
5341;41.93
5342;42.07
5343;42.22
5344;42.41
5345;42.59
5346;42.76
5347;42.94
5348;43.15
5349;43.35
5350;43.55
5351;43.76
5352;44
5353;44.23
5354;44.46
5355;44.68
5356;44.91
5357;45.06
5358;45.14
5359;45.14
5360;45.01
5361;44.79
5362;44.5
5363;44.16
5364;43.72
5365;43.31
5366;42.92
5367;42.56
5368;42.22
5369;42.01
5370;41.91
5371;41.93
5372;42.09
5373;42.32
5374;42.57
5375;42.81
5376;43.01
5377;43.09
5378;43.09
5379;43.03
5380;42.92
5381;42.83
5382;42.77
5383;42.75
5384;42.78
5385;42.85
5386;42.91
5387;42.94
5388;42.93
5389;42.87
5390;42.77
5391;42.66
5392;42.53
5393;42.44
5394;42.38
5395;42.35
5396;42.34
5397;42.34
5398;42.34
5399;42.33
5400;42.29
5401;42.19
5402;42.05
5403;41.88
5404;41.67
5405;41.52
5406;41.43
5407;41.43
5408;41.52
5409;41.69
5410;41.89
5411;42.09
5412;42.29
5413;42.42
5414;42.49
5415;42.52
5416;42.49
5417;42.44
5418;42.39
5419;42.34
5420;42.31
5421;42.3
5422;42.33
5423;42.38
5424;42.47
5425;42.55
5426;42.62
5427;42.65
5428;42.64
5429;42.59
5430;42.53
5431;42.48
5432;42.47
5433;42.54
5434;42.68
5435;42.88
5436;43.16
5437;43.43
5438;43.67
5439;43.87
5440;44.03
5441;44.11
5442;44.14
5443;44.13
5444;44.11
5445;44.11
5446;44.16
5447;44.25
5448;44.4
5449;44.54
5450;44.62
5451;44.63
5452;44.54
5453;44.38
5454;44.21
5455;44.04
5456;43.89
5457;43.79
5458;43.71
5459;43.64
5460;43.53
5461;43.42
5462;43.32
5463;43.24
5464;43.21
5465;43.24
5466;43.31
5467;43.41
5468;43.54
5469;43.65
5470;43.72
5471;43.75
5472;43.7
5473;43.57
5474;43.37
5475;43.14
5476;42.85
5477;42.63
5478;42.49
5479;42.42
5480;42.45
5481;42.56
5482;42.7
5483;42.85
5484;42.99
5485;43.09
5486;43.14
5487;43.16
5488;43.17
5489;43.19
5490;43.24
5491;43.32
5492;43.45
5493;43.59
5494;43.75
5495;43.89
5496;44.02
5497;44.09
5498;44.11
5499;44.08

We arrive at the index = 1.0 angstrom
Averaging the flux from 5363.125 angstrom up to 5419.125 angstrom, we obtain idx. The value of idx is 42.5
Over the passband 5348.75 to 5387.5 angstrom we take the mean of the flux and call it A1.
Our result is 43.4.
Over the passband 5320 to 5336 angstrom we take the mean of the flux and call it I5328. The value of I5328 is 40.9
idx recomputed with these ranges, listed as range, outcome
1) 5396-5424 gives 42.1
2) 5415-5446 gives 43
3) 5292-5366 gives 43.1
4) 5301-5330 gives 43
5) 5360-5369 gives 43.5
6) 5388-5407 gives 42.2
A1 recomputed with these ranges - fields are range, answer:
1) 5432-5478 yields 43.7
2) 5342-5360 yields 43.8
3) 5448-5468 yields 43.8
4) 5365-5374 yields 42.3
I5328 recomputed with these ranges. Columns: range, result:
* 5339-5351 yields 42.6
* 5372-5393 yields 42.8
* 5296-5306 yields 43.2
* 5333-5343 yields 41.8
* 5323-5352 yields 41.7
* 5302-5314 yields 44.5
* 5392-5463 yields 42.9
